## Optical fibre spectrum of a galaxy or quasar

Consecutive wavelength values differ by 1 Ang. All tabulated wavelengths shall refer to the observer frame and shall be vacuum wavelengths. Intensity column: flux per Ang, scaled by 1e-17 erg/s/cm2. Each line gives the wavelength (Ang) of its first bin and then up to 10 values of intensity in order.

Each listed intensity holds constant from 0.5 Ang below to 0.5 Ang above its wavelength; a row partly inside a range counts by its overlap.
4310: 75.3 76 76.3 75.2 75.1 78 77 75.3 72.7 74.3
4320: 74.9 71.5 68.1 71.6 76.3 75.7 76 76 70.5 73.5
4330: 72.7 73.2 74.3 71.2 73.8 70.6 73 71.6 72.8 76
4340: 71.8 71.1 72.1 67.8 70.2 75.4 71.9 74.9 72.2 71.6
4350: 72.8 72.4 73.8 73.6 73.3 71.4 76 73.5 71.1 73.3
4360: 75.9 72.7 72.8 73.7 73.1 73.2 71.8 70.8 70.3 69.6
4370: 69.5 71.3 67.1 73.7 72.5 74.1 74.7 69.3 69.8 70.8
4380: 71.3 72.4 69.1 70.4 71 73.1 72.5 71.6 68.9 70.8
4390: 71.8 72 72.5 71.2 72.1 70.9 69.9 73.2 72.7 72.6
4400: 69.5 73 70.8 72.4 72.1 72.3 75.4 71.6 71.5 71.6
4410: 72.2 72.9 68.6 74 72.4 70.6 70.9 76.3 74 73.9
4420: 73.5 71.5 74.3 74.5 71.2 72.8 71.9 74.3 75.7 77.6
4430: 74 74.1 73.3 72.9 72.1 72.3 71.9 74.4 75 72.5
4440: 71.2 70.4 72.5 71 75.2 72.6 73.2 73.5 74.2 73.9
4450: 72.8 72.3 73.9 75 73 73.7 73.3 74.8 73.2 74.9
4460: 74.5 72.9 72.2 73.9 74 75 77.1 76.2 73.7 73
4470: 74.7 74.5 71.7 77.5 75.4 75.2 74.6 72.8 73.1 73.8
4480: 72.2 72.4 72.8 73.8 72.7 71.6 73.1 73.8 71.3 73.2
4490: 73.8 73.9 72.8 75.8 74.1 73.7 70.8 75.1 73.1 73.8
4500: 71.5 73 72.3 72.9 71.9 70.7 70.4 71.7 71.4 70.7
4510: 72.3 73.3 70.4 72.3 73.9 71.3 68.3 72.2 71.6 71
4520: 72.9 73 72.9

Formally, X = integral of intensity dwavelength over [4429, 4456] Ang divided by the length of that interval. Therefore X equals 73.2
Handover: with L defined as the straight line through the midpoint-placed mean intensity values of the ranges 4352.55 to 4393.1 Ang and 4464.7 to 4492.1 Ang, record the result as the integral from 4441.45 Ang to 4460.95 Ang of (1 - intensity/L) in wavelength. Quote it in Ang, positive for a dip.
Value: -0.1 Ang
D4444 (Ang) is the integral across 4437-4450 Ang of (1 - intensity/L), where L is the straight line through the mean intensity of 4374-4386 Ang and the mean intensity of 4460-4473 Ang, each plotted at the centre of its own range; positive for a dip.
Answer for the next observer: 0.1 Ang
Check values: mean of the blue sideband 71.5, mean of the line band 73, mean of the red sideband 74.2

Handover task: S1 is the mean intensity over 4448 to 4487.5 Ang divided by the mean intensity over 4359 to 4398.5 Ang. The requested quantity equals 1.0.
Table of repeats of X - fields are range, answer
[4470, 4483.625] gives 73.9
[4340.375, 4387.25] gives 72.1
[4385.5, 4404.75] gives 71.6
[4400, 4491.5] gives 73.3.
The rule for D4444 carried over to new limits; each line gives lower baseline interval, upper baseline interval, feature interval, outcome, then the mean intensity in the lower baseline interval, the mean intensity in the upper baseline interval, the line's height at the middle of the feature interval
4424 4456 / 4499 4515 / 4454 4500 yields -0.7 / 73.3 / 72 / 72.6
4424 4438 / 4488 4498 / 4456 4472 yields -0.1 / 73.6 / 73.5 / 73.6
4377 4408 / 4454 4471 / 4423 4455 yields 0.0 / 71.6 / 74.2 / 73.3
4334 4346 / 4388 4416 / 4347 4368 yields -0.3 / 72.1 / 71.8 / 72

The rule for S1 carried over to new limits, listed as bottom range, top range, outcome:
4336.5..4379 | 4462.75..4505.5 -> 1.02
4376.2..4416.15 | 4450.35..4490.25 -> 1.03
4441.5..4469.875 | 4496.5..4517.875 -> 0.98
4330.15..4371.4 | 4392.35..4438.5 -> 1.00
